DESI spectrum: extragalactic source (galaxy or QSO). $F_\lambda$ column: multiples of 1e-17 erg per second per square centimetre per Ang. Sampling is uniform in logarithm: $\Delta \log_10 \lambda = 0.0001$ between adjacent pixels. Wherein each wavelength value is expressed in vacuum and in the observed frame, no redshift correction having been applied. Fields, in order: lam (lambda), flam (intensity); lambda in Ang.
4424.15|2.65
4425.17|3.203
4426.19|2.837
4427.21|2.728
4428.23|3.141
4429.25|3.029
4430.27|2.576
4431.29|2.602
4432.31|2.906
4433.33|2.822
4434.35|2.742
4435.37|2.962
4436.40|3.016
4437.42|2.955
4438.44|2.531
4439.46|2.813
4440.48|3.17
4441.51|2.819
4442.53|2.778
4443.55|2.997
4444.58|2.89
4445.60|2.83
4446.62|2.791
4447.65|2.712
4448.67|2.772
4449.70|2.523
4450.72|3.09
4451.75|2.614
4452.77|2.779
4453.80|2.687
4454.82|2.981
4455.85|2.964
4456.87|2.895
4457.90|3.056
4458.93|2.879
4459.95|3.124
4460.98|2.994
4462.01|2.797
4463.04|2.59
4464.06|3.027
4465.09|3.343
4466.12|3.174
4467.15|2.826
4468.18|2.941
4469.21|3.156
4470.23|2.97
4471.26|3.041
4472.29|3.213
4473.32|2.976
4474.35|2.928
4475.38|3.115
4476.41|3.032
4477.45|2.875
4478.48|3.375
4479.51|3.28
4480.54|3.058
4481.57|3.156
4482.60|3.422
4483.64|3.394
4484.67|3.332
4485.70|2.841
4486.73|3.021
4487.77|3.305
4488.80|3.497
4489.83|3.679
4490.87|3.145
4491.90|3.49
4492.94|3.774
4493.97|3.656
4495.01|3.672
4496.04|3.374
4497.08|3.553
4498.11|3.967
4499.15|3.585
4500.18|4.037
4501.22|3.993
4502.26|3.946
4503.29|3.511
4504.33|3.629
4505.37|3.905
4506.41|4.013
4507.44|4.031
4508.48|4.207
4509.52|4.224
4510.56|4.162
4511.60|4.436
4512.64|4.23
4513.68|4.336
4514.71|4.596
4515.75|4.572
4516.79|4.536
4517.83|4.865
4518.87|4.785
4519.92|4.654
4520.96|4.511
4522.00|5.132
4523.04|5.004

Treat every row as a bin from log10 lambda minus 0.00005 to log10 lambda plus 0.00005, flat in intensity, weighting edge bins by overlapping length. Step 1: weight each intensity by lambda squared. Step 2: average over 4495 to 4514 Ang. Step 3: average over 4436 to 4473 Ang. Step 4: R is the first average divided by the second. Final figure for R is 1.4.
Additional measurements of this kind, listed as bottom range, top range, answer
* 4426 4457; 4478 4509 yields 1.29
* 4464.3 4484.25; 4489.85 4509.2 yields 1.22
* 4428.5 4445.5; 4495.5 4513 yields 1.42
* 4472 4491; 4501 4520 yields 1.35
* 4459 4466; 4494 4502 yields 1.27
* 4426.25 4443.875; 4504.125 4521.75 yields 1.58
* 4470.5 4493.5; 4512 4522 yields 1.45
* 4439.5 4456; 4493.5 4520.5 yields 1.49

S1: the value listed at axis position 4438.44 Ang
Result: 2.531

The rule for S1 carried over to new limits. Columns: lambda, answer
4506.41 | 4.013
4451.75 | 2.614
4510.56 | 4.162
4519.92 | 4.654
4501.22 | 3.993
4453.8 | 2.687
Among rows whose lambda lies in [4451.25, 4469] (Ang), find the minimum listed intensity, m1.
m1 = 2.59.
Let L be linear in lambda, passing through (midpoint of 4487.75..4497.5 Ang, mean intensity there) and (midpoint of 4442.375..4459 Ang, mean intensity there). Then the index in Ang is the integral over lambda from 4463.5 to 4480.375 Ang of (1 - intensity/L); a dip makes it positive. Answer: 0.6 Ang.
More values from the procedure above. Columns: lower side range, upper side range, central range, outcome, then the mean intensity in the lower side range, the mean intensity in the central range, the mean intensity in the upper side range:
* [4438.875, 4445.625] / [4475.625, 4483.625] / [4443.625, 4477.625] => 1.2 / 2.9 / 2.93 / 3.18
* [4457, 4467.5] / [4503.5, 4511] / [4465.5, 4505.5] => 1.8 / 2.98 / 3.35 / 4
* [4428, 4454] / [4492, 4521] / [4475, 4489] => 1.6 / 2.83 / 3.19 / 4.08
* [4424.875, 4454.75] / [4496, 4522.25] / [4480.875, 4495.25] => 1.5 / 2.84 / 3.37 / 4.19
